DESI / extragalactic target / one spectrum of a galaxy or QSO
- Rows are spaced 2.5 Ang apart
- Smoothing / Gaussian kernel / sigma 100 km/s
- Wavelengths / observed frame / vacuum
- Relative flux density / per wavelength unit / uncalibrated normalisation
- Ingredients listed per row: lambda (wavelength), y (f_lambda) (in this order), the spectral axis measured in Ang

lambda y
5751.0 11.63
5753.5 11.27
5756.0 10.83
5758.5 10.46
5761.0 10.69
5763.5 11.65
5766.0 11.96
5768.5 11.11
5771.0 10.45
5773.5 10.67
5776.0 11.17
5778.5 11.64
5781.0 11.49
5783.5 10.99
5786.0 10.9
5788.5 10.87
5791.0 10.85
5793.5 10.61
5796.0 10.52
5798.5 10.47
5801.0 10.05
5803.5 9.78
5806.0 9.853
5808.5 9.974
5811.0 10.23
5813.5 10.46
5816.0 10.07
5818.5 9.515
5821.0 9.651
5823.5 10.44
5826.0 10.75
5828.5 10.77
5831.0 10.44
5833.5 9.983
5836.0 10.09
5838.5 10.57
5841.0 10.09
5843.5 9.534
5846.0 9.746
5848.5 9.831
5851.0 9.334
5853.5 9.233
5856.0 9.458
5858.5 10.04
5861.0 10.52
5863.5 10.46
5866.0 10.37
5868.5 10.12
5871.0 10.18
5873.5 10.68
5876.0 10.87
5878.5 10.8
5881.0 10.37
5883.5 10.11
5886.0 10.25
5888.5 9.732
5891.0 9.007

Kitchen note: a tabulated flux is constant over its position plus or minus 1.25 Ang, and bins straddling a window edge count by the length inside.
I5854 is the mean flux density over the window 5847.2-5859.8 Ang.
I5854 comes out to 9.58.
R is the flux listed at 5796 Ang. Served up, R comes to 10.52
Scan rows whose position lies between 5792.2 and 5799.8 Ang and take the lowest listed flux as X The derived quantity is 10.47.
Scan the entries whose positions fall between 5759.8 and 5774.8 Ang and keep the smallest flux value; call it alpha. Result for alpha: 10.45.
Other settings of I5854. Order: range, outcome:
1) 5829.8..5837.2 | 10.2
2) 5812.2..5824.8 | 10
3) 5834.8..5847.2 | 10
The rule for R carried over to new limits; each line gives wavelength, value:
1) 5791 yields 10.85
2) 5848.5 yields 9.831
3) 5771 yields 10.45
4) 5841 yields 10.09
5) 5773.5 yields 10.67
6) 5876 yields 10.87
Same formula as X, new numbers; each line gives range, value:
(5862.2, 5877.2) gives 10.12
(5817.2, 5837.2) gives 9.515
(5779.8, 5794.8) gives 10.61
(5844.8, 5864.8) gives 9.233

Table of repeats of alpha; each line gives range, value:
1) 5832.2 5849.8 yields 9.534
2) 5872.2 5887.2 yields 10.11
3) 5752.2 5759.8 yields 10.46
